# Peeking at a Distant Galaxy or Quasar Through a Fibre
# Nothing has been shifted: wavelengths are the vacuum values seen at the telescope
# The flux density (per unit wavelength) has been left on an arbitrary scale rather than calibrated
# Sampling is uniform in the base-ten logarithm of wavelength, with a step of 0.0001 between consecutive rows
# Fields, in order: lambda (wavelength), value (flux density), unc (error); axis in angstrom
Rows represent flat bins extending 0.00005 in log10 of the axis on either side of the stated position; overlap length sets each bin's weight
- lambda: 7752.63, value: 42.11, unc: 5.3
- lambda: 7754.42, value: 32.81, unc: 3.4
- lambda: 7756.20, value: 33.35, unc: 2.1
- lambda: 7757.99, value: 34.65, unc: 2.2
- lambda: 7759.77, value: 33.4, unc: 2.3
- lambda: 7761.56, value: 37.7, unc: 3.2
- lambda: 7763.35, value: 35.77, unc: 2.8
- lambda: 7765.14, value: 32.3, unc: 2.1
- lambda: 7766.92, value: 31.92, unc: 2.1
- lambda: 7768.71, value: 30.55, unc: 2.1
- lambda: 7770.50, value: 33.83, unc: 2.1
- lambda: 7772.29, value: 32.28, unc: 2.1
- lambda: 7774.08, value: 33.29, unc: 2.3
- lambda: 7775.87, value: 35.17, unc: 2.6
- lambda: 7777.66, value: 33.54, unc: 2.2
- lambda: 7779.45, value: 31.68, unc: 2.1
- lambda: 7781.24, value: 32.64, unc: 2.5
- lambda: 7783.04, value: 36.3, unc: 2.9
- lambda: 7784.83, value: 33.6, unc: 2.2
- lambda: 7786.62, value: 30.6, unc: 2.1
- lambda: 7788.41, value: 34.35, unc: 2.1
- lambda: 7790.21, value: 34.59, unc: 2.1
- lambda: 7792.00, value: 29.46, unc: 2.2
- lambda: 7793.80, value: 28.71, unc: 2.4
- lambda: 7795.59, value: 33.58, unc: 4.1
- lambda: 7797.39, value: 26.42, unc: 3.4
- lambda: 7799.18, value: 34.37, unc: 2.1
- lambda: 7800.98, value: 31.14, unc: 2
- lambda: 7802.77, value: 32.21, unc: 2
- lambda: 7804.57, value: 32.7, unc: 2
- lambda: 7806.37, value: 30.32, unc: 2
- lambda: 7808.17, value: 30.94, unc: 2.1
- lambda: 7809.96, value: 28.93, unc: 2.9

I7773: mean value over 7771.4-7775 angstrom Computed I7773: 32.8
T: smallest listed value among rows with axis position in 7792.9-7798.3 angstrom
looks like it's 26.42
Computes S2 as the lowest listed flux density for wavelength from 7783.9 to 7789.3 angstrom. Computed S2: 30.6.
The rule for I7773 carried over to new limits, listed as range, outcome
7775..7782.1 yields 33.3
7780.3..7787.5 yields 33.3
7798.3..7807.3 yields 32.1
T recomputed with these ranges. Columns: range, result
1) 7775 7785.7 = 31.68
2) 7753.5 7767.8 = 31.92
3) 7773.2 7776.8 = 33.29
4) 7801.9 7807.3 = 30.32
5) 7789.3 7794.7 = 28.71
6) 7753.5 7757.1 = 32.81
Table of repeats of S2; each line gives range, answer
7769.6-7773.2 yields 32.28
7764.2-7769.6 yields 30.55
